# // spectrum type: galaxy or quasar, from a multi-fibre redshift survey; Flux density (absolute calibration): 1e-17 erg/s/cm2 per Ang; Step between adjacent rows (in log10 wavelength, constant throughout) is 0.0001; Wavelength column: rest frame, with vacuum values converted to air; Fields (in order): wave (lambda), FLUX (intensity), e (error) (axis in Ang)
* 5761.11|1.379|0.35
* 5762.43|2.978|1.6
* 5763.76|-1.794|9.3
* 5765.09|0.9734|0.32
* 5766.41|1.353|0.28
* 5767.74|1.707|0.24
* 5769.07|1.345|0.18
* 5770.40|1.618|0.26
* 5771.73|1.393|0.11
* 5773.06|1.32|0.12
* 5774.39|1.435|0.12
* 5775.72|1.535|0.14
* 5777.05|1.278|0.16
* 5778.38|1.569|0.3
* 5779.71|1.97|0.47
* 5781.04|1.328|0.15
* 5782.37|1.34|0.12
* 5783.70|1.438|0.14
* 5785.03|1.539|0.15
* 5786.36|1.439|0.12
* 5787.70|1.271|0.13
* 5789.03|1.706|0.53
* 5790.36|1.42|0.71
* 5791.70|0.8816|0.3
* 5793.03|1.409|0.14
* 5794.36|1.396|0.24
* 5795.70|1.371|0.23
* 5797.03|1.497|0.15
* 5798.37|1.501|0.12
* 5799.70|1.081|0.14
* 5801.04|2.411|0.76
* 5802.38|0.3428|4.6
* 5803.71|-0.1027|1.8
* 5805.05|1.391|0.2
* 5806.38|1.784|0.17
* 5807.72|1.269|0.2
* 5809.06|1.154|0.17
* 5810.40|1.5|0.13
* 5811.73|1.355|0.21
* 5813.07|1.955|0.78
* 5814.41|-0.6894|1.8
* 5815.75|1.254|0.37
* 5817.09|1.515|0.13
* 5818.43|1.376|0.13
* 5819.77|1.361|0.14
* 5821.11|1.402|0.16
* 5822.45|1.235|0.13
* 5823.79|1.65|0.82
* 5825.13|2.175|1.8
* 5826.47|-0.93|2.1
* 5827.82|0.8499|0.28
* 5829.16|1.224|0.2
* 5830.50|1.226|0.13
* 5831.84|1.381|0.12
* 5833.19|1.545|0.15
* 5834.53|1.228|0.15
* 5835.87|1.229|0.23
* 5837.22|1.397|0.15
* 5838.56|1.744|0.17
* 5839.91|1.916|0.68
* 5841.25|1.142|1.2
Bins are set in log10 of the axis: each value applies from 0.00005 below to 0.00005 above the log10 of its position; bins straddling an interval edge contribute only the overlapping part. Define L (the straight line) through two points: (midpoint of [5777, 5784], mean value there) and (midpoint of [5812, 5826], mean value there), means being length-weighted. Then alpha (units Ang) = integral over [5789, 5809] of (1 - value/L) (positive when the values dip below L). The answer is 1.9 Ang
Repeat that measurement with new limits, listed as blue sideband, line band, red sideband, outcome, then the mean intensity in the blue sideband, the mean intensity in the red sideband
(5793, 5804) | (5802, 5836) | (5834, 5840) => 5.4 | 1.25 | 1.47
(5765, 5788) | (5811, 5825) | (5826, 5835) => -2.7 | 1.45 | 0.967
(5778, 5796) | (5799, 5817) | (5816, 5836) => 2.5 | 1.43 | 1.23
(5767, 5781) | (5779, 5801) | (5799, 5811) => -1.5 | 1.51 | 1.2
